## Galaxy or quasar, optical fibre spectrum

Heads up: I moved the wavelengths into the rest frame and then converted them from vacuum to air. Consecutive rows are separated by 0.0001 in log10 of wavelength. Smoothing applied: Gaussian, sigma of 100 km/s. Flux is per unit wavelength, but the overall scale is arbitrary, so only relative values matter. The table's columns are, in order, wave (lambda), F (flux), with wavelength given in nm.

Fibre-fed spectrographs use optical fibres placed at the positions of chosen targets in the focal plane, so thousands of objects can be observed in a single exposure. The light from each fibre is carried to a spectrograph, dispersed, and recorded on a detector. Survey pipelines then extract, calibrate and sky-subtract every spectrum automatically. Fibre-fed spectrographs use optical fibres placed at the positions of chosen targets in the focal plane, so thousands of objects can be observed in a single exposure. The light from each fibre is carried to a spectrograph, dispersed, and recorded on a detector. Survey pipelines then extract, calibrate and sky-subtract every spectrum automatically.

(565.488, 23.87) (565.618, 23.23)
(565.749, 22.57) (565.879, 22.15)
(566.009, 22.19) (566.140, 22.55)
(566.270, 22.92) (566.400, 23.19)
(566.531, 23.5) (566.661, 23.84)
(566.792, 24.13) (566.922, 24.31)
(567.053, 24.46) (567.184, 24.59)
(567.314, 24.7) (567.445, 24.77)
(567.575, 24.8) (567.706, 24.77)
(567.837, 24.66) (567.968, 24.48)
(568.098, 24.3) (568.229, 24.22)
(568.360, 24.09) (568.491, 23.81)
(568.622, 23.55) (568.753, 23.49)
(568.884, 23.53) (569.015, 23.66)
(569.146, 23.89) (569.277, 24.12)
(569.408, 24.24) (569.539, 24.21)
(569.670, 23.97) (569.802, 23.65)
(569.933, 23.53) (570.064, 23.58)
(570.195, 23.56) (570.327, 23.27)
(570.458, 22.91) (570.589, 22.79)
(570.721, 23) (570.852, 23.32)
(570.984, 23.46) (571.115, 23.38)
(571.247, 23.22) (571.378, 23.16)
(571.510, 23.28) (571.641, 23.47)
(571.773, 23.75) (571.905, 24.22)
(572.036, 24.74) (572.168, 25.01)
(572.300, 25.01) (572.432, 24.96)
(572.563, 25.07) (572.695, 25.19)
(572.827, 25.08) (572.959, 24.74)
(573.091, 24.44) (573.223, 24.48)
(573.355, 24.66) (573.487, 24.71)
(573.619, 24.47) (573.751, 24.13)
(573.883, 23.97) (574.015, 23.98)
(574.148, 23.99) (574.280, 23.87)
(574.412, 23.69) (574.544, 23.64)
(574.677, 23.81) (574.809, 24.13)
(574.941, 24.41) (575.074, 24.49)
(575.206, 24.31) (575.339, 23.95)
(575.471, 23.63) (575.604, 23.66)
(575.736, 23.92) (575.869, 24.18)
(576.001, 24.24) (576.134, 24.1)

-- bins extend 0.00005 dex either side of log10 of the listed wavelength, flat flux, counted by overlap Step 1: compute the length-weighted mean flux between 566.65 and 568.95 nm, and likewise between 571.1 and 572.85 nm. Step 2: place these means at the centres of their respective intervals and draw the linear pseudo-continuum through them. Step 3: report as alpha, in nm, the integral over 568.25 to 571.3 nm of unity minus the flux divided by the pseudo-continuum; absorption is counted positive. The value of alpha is 0.08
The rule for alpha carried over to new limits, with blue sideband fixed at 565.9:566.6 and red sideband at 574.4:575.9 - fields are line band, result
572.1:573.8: -0.08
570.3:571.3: 0.01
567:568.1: -0.08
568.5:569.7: -0.03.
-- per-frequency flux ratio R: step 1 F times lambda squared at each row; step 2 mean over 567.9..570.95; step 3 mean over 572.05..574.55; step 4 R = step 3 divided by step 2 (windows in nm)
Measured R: 1.05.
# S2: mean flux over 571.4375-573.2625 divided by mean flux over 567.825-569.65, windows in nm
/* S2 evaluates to 1.02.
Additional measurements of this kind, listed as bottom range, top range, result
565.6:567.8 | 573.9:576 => 1.01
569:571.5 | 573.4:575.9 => 1.02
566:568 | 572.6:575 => 1.01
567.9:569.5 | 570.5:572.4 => 0.99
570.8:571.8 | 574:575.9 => 1.03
